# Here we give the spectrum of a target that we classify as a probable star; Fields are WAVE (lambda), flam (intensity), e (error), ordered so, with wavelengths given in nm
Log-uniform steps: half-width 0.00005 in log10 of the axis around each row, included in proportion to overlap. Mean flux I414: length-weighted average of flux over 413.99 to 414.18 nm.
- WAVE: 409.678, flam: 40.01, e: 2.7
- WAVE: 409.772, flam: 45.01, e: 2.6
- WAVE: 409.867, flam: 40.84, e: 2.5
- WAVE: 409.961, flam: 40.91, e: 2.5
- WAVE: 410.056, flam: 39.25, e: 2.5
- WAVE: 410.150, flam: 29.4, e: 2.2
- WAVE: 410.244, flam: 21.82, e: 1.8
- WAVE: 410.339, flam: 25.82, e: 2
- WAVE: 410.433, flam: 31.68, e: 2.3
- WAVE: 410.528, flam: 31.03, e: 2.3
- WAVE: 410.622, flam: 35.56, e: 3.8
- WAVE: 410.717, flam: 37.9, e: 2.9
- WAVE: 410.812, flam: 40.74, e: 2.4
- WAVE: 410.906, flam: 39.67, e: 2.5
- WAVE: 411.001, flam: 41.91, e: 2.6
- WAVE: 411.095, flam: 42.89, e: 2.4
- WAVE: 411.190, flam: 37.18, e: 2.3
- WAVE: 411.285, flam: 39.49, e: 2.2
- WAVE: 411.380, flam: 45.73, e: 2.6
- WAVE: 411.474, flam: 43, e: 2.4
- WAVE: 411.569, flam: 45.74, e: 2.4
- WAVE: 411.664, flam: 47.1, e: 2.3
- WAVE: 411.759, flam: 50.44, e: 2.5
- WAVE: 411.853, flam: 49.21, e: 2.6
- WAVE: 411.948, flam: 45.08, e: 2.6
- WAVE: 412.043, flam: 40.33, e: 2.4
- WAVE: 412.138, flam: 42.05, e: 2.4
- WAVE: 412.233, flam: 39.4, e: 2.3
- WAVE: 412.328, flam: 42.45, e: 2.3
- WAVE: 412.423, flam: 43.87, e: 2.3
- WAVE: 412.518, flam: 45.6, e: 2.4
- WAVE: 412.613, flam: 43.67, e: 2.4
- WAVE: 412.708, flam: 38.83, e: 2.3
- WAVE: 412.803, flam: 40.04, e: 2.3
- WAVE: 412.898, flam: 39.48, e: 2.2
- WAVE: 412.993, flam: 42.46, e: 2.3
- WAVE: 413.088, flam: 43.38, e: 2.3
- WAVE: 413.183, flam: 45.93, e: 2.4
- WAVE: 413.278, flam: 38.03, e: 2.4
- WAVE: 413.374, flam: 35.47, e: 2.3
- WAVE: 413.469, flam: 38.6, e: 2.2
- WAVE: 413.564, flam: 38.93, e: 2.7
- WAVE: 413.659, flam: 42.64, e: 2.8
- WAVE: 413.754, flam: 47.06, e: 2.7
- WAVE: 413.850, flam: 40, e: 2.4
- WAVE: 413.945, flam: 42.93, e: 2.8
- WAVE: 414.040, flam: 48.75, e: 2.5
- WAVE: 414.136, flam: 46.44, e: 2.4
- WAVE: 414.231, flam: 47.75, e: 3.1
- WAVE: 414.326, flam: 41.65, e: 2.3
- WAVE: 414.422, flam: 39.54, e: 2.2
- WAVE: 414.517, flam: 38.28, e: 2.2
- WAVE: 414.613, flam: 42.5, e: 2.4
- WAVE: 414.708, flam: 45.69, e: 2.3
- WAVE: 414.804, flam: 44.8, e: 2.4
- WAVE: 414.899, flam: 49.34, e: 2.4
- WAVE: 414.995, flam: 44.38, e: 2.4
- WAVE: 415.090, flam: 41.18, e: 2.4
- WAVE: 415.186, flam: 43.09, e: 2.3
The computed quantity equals 47.5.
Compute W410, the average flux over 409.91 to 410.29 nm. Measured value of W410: 33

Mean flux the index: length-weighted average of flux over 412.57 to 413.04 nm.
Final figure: 40.9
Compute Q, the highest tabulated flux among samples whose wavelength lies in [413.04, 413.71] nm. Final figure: 45.93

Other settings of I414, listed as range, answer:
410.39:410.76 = 34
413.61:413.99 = 43.2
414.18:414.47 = 43.1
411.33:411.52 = 44.4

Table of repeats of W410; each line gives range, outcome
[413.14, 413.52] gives 39.4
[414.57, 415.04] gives 45.4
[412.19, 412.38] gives 41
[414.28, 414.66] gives 40.4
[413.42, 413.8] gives 41.9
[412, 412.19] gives 41.1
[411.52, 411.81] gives 47.8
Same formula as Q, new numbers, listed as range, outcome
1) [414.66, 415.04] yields 49.34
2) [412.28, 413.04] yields 45.6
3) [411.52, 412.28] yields 50.44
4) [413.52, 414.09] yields 48.75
